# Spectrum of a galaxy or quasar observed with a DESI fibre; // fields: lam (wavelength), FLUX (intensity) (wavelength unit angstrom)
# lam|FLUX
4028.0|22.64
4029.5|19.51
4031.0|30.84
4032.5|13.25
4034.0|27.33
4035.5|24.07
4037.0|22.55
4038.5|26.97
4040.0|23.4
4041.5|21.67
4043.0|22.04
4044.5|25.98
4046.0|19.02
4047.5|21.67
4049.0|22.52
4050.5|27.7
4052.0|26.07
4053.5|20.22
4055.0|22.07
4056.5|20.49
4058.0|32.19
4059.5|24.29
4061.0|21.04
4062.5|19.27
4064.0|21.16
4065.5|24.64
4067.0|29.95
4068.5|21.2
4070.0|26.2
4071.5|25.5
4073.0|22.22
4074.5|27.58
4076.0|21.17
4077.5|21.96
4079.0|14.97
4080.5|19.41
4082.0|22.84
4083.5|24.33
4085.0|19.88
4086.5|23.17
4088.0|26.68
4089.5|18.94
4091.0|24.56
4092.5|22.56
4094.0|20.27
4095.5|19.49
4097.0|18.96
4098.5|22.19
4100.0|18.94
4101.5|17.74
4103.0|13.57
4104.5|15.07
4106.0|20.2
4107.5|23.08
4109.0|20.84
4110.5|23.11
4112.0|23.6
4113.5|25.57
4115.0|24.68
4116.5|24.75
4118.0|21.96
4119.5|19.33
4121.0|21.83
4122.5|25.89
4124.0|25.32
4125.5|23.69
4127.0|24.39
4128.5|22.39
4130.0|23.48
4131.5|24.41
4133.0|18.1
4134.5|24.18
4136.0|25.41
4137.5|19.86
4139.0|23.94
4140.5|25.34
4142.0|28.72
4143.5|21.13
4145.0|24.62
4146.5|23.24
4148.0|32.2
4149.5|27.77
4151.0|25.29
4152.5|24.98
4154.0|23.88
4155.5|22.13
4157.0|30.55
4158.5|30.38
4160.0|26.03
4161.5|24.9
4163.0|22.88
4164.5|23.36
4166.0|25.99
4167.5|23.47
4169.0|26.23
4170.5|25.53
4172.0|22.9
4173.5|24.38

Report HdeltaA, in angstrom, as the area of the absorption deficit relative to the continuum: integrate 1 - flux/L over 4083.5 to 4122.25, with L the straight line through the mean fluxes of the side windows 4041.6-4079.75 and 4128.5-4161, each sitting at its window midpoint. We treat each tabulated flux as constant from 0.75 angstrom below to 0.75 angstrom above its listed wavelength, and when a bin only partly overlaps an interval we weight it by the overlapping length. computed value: 4.40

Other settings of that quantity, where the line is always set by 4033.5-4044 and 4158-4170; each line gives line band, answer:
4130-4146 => 0.9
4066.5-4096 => 2.2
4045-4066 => 1.0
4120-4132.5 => 0.6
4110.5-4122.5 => 0.7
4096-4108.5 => 3.0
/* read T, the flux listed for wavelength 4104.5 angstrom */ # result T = 15.07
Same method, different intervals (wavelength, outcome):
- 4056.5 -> 20.49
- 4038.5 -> 26.97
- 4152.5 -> 24.98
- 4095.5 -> 19.49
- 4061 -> 21.04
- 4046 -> 19.02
